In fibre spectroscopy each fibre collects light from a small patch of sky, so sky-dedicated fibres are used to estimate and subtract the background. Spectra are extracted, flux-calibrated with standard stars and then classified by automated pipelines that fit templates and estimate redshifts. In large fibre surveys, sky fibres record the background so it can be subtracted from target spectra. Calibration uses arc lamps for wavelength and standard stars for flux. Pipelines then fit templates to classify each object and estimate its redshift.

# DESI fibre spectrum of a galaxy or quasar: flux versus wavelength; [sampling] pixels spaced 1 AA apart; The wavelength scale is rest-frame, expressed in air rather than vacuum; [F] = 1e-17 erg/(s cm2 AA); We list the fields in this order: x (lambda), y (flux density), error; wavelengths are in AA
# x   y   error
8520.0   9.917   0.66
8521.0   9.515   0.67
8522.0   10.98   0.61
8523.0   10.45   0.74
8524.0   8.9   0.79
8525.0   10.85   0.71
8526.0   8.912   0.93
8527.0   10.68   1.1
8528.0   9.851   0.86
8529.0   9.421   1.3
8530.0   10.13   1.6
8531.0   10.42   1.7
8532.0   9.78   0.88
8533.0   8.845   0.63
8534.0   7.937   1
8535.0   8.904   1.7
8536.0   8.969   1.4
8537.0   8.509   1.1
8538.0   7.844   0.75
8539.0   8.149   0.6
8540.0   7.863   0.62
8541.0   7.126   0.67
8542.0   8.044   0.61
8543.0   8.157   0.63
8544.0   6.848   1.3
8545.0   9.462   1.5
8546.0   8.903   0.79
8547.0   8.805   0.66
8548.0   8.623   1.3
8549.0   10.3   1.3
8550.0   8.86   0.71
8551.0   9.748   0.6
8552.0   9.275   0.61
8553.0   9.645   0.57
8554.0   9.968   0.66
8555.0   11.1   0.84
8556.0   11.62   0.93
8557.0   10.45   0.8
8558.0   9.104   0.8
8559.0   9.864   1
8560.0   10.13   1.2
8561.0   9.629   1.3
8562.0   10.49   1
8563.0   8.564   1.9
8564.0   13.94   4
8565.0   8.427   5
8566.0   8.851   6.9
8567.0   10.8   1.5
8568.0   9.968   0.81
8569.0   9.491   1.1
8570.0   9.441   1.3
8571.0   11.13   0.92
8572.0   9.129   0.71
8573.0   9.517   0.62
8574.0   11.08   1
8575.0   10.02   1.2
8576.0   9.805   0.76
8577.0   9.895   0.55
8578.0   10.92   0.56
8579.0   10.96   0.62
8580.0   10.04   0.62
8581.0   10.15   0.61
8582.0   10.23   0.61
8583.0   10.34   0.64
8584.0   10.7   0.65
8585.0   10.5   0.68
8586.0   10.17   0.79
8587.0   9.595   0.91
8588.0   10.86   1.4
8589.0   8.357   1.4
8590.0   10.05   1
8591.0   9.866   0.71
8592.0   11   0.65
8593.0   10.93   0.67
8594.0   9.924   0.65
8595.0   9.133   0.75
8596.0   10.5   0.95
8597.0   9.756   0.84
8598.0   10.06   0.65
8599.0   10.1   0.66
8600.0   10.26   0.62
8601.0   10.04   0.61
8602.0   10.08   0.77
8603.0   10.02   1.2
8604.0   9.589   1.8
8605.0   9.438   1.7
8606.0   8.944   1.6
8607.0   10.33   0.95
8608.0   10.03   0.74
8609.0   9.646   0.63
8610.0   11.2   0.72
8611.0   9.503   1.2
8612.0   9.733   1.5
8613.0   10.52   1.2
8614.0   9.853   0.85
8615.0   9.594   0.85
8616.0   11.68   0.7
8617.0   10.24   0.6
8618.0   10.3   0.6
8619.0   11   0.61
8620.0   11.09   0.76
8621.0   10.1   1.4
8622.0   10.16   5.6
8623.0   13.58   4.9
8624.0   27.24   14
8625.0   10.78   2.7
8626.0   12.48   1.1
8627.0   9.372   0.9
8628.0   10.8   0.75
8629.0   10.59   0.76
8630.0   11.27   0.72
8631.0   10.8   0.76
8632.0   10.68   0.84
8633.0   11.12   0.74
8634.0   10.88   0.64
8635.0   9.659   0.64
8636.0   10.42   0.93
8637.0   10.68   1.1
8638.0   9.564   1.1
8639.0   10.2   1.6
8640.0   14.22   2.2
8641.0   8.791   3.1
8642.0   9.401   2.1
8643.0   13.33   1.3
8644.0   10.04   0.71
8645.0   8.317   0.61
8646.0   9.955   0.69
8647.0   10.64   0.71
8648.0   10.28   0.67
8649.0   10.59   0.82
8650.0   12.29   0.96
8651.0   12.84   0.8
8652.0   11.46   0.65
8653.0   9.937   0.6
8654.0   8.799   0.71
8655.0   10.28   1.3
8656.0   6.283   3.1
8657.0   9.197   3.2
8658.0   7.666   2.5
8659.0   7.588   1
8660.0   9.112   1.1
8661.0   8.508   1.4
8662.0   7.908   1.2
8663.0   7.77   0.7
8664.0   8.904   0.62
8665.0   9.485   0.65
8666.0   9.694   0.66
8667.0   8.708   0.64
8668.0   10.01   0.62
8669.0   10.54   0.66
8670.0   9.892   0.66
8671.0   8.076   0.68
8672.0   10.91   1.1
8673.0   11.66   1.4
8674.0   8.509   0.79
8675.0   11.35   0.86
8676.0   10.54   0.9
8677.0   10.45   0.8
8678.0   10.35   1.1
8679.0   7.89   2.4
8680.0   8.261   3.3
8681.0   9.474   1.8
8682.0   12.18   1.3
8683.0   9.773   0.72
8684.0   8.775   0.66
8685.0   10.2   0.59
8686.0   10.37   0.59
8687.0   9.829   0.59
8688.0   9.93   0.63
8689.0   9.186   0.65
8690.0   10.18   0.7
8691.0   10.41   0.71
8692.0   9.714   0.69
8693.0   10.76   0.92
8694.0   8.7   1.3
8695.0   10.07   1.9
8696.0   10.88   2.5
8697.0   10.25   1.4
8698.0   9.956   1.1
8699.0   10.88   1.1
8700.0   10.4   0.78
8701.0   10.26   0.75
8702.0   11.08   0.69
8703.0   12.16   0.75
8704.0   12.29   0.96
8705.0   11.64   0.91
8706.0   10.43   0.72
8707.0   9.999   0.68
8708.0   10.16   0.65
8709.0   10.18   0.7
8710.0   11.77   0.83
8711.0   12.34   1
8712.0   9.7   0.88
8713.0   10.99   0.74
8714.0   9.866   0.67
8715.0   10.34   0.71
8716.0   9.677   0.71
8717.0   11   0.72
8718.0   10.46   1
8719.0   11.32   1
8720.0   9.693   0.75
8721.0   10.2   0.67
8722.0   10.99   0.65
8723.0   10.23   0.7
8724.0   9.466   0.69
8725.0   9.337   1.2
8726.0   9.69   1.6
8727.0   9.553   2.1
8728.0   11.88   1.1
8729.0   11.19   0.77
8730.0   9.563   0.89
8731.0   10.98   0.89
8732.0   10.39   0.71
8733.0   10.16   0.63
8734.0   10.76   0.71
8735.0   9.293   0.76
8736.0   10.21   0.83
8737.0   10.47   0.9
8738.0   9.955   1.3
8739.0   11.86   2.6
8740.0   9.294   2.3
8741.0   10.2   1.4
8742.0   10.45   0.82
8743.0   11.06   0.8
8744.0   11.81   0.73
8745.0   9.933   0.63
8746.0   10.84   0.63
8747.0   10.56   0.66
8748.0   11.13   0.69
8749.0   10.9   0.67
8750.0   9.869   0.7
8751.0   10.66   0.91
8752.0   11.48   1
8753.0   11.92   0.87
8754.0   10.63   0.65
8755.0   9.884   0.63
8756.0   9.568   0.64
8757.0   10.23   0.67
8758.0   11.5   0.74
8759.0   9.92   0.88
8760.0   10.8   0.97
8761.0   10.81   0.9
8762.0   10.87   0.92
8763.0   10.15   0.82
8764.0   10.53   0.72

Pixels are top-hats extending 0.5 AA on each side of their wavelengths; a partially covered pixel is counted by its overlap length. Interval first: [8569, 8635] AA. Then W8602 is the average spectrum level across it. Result 10.6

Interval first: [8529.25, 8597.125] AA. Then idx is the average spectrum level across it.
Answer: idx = 9.67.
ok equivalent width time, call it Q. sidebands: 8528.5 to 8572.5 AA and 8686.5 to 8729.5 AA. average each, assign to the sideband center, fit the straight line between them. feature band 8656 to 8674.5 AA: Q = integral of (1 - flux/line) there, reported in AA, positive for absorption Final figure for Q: 2.0 AA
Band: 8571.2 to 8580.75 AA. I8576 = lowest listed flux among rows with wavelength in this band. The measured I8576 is 9.129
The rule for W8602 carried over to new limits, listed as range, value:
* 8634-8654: 10.6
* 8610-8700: 10.3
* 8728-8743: 10.4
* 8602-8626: 11.1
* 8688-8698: 10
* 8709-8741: 10.4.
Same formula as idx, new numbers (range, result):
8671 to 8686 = 9.97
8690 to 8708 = 10.6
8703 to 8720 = 10.8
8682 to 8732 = 10.4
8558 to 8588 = 10.1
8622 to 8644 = 11.6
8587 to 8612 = 9.97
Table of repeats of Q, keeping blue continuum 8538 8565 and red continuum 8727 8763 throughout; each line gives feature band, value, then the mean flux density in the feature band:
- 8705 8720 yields -0.31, 10.6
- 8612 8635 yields -3.88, 11.5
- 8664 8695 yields 0.98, 9.85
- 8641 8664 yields 0.88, 9.61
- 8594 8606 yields -0.25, 9.87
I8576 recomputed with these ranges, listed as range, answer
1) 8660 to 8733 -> 7.77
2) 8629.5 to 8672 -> 6.283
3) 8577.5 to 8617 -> 8.357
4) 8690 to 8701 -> 8.7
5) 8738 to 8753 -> 9.294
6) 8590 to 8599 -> 9.133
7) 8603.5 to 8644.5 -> 8.791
